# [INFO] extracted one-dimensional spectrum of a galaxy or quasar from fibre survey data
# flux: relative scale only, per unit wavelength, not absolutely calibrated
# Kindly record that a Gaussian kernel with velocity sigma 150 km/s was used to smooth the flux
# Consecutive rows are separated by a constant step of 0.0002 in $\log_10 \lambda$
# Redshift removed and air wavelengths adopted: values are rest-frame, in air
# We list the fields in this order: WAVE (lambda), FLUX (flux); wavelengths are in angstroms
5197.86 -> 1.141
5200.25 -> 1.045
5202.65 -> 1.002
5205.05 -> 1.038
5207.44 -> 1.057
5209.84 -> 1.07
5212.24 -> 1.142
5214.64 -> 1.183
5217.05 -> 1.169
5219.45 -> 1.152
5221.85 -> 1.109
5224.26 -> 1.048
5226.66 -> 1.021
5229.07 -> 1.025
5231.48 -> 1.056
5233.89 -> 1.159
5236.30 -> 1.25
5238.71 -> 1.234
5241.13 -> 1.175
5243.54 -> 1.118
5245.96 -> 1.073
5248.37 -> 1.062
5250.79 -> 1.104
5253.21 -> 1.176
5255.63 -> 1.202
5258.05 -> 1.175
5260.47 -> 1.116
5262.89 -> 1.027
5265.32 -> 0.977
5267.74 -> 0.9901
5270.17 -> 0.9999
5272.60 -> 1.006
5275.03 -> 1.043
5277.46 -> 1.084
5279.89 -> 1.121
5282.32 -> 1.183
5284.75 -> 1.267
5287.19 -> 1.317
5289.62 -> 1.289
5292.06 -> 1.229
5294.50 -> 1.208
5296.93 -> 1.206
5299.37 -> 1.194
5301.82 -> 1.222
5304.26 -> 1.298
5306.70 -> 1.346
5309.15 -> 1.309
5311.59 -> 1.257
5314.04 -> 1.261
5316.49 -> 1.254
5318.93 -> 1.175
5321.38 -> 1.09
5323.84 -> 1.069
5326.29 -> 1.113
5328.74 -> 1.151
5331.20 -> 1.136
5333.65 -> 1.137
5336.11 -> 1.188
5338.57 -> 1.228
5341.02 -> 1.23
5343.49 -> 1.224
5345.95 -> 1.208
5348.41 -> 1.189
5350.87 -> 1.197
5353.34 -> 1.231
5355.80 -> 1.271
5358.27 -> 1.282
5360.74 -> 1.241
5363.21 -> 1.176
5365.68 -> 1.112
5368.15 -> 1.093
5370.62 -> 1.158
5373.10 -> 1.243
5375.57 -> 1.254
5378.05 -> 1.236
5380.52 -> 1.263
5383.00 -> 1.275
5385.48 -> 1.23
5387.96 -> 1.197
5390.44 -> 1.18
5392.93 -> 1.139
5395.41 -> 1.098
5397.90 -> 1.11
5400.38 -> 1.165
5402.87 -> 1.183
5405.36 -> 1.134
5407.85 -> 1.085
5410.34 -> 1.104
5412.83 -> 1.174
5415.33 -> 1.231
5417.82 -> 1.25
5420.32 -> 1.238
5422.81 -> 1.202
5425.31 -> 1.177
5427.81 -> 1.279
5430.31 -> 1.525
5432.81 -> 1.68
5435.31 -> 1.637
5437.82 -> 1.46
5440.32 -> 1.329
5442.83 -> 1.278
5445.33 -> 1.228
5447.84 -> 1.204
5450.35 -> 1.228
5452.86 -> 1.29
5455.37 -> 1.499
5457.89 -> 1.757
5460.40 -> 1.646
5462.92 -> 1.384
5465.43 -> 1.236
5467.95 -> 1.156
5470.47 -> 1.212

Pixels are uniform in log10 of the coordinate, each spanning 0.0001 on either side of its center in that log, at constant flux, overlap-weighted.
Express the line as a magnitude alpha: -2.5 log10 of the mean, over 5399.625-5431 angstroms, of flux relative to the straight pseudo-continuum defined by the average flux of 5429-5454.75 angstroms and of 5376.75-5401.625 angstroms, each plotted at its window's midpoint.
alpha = 0.07 mag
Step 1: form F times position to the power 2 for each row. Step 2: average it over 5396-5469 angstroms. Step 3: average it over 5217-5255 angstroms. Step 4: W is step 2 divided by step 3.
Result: 1.25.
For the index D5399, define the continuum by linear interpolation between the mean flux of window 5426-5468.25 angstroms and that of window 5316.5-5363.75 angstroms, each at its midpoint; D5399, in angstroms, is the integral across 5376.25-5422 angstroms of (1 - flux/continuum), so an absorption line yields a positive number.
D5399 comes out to 4.28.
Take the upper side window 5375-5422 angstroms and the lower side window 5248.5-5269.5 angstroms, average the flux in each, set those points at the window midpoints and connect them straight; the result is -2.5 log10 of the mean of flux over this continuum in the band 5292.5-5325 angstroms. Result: -0.09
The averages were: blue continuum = 1.09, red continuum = 1.19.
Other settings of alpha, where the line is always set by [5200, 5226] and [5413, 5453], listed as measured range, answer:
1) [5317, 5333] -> 0.08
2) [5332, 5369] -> 0.03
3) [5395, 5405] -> 0.13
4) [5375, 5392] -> 0.04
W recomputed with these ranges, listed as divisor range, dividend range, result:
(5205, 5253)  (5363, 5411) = 1.12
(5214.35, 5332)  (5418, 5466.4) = 1.28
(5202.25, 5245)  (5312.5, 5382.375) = 1.12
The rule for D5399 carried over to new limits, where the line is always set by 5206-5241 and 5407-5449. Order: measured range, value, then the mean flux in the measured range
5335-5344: 0.0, 1.22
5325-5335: 0.7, 1.13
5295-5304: -0.2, 1.22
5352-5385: 0.8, 1.22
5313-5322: 0.0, 1.2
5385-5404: 1.7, 1.16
